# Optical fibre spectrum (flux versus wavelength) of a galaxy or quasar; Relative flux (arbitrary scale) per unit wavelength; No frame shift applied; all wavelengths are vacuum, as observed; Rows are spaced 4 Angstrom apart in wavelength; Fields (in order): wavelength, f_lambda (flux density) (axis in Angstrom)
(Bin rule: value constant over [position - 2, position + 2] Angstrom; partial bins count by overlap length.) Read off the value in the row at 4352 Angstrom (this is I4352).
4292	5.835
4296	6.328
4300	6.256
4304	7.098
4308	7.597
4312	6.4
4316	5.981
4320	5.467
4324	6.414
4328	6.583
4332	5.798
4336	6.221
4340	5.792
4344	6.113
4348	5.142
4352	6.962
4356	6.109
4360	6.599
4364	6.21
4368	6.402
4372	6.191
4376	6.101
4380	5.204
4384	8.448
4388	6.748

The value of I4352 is 6.962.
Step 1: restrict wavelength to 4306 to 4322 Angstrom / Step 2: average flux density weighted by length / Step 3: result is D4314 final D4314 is 6.36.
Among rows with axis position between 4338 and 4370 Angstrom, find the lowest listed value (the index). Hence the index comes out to 5.142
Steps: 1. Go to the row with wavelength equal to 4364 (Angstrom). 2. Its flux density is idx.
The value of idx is 6.21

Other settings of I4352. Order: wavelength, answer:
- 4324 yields 6.414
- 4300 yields 6.256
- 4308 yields 7.597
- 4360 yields 6.599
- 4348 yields 5.142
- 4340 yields 5.792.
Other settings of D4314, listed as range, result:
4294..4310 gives 6.82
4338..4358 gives 6.02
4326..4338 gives 6.2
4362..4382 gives 6.02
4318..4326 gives 5.94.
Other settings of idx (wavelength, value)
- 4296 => 6.328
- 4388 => 6.748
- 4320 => 5.467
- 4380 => 5.204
